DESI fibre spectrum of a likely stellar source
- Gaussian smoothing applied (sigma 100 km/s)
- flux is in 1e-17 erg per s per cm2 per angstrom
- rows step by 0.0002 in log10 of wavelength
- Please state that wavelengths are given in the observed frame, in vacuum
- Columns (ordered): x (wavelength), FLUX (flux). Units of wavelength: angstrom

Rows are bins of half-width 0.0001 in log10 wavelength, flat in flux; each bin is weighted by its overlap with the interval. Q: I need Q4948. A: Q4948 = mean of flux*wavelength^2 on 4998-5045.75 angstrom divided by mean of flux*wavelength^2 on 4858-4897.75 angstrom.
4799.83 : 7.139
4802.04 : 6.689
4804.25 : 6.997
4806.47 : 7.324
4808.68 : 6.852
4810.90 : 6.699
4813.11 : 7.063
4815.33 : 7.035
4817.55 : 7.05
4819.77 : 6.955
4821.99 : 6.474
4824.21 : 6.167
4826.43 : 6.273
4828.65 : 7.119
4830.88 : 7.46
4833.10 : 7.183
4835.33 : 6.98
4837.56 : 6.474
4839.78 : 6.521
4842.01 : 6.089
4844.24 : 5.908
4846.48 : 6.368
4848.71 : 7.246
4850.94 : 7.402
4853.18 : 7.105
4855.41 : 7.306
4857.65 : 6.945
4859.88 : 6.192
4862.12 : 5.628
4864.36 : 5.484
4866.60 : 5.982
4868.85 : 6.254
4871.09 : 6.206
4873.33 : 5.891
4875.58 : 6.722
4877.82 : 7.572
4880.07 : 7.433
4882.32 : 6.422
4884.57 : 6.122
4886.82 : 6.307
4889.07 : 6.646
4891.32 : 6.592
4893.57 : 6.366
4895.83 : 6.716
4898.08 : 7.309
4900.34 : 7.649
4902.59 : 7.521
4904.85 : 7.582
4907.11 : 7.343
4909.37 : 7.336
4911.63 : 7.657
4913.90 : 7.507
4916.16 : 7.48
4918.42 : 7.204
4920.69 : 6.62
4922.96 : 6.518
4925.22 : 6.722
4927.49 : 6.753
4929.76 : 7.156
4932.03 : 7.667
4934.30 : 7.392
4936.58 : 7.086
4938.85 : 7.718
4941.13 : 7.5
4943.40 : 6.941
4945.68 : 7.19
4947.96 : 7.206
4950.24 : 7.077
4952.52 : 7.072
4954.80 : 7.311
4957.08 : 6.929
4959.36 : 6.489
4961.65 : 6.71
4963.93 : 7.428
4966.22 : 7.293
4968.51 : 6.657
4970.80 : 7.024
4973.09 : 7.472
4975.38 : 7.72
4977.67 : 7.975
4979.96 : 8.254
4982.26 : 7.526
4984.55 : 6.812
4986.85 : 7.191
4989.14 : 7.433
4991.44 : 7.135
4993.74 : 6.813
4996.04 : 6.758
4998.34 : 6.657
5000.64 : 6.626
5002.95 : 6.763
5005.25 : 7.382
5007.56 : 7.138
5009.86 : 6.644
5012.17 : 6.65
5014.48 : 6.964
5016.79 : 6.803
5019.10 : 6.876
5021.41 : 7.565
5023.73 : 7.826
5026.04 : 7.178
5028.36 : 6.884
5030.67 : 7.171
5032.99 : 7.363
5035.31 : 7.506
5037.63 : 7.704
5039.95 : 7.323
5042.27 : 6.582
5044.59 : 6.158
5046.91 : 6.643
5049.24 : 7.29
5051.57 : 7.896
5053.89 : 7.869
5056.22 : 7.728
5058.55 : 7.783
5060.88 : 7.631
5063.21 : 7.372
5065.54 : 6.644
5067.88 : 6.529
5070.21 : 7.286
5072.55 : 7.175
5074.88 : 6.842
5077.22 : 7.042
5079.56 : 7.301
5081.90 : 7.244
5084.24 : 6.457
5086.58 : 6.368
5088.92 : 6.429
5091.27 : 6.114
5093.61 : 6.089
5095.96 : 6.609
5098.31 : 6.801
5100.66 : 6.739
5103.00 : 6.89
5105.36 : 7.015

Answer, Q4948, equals 1.16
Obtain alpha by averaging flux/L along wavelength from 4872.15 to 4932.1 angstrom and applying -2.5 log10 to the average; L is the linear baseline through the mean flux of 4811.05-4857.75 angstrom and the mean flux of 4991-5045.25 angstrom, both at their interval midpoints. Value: -0.014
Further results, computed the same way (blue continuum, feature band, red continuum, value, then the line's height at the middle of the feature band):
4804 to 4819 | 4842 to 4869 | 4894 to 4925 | 0.10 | 7.1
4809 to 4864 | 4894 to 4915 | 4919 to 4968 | -0.06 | 6.95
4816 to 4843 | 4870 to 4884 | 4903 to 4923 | 0.06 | 7.06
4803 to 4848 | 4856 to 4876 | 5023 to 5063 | 0.12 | 6.86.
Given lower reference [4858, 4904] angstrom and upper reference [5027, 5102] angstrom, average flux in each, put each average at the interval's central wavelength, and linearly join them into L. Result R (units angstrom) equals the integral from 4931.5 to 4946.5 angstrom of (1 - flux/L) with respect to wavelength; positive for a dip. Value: -1.4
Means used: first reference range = 6.57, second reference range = 7.02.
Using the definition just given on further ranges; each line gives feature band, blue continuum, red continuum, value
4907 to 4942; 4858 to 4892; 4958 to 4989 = -2.03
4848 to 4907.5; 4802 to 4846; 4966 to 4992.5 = 2.11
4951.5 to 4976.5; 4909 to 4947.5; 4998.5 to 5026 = 0.07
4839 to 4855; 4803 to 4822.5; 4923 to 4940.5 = 0.73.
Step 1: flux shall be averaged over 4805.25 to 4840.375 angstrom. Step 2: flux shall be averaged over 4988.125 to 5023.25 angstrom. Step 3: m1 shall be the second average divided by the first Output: 1.0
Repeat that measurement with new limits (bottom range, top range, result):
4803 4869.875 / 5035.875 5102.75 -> 1.05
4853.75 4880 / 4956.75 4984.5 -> 1.13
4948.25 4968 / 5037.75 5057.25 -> 1.03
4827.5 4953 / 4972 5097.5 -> 1.03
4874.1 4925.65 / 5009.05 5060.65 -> 1.03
